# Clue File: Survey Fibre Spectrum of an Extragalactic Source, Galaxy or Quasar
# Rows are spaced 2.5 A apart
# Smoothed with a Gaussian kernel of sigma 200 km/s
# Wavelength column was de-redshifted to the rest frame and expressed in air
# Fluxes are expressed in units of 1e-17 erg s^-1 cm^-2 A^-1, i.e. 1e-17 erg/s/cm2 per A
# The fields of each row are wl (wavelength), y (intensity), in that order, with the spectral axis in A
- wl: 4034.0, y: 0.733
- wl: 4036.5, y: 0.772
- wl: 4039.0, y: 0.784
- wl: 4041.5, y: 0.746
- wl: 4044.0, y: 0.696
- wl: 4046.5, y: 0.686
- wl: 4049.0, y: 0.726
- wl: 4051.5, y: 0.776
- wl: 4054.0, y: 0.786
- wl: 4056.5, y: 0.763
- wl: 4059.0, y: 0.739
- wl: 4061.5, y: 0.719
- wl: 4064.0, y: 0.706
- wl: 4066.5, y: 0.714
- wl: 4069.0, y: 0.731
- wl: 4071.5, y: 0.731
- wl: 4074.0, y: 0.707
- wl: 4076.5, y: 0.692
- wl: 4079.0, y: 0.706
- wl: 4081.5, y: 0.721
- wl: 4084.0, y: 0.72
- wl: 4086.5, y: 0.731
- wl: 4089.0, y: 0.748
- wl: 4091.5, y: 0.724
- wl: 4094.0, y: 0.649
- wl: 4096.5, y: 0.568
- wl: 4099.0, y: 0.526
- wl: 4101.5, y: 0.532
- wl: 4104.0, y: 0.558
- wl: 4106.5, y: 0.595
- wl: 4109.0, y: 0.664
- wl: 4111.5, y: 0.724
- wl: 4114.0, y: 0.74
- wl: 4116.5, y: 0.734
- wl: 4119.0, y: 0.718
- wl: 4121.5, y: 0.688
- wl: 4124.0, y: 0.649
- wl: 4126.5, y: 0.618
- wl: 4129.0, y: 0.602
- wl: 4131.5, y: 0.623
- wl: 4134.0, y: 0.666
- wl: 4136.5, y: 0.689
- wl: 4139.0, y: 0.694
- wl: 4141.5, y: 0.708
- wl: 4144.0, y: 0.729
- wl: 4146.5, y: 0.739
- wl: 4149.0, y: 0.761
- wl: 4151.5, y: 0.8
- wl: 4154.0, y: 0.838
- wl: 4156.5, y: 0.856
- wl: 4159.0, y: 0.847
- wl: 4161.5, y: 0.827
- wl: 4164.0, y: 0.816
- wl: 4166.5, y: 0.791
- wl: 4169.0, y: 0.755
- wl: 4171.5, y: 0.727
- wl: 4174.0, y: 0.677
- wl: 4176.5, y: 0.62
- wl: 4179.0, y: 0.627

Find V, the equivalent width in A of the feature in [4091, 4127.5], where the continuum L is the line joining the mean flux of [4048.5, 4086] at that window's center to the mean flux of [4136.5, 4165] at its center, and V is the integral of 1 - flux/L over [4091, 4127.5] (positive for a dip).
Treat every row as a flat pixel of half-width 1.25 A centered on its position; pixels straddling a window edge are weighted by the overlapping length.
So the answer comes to 5.3 A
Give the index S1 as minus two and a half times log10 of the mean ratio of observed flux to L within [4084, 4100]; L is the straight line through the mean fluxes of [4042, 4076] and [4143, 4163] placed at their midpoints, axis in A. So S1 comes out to 0.136 mag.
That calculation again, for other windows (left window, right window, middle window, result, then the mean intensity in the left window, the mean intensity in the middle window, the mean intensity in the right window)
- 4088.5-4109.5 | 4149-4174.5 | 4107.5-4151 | 0.01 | 0.612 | 0.692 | 0.795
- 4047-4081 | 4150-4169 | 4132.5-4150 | 0.13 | 0.729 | 0.71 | 0.82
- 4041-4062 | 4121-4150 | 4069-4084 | 0.01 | 0.738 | 0.714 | 0.68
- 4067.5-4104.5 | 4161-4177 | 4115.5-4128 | 0.04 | 0.672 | 0.679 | 0.747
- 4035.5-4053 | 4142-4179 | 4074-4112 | 0.14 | 0.741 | 0.658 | 0.764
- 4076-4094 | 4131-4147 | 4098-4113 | 0.17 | 0.717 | 0.603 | 0.694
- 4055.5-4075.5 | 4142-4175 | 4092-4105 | 0.28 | 0.725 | 0.576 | 0.781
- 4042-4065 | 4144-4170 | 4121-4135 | 0.22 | 0.734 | 0.638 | 0.8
